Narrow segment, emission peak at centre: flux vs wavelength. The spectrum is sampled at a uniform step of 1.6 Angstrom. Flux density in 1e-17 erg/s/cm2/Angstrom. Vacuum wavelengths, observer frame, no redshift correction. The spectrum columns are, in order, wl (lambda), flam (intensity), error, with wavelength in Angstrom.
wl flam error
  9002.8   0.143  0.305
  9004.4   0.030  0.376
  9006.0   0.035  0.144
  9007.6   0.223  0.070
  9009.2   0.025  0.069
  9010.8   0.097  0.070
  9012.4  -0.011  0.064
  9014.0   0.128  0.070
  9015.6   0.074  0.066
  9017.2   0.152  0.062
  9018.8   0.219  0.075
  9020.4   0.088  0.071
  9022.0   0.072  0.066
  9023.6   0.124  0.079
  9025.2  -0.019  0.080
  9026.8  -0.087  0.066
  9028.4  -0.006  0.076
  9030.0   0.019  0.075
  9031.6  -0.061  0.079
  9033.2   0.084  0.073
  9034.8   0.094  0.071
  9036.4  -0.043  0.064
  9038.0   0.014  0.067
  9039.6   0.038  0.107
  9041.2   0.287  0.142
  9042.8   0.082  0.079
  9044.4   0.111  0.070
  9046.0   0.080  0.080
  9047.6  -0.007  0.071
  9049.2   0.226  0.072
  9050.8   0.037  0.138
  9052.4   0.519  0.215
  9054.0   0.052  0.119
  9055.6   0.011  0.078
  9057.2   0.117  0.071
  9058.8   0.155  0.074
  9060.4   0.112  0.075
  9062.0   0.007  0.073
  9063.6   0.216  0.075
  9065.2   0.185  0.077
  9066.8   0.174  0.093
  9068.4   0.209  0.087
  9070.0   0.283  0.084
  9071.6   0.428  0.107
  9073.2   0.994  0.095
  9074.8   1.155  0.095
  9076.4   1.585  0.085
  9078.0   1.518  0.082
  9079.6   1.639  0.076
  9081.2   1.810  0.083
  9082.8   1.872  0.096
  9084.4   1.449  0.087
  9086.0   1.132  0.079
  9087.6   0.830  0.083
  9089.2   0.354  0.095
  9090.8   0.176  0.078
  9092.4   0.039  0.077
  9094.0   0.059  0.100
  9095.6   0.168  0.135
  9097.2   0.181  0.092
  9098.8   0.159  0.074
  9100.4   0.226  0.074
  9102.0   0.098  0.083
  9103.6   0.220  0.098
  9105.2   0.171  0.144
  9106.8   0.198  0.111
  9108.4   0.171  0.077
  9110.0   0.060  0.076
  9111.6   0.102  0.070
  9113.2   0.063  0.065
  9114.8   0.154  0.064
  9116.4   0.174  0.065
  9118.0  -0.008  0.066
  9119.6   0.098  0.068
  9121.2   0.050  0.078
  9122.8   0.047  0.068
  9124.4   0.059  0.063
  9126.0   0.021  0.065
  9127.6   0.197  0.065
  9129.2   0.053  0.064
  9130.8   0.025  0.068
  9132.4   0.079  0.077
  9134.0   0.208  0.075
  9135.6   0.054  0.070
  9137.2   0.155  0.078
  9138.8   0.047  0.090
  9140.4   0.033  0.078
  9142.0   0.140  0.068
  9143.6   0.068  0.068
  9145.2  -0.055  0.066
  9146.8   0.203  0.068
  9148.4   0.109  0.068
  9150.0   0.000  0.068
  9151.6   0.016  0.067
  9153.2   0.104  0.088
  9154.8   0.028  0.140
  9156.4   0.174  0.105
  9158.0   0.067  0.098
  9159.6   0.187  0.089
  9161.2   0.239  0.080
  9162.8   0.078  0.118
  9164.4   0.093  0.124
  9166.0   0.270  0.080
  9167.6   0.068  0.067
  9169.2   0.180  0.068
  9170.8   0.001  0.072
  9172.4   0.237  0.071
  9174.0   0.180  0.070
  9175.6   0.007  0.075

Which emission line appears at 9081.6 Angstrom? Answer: [O II] 3727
